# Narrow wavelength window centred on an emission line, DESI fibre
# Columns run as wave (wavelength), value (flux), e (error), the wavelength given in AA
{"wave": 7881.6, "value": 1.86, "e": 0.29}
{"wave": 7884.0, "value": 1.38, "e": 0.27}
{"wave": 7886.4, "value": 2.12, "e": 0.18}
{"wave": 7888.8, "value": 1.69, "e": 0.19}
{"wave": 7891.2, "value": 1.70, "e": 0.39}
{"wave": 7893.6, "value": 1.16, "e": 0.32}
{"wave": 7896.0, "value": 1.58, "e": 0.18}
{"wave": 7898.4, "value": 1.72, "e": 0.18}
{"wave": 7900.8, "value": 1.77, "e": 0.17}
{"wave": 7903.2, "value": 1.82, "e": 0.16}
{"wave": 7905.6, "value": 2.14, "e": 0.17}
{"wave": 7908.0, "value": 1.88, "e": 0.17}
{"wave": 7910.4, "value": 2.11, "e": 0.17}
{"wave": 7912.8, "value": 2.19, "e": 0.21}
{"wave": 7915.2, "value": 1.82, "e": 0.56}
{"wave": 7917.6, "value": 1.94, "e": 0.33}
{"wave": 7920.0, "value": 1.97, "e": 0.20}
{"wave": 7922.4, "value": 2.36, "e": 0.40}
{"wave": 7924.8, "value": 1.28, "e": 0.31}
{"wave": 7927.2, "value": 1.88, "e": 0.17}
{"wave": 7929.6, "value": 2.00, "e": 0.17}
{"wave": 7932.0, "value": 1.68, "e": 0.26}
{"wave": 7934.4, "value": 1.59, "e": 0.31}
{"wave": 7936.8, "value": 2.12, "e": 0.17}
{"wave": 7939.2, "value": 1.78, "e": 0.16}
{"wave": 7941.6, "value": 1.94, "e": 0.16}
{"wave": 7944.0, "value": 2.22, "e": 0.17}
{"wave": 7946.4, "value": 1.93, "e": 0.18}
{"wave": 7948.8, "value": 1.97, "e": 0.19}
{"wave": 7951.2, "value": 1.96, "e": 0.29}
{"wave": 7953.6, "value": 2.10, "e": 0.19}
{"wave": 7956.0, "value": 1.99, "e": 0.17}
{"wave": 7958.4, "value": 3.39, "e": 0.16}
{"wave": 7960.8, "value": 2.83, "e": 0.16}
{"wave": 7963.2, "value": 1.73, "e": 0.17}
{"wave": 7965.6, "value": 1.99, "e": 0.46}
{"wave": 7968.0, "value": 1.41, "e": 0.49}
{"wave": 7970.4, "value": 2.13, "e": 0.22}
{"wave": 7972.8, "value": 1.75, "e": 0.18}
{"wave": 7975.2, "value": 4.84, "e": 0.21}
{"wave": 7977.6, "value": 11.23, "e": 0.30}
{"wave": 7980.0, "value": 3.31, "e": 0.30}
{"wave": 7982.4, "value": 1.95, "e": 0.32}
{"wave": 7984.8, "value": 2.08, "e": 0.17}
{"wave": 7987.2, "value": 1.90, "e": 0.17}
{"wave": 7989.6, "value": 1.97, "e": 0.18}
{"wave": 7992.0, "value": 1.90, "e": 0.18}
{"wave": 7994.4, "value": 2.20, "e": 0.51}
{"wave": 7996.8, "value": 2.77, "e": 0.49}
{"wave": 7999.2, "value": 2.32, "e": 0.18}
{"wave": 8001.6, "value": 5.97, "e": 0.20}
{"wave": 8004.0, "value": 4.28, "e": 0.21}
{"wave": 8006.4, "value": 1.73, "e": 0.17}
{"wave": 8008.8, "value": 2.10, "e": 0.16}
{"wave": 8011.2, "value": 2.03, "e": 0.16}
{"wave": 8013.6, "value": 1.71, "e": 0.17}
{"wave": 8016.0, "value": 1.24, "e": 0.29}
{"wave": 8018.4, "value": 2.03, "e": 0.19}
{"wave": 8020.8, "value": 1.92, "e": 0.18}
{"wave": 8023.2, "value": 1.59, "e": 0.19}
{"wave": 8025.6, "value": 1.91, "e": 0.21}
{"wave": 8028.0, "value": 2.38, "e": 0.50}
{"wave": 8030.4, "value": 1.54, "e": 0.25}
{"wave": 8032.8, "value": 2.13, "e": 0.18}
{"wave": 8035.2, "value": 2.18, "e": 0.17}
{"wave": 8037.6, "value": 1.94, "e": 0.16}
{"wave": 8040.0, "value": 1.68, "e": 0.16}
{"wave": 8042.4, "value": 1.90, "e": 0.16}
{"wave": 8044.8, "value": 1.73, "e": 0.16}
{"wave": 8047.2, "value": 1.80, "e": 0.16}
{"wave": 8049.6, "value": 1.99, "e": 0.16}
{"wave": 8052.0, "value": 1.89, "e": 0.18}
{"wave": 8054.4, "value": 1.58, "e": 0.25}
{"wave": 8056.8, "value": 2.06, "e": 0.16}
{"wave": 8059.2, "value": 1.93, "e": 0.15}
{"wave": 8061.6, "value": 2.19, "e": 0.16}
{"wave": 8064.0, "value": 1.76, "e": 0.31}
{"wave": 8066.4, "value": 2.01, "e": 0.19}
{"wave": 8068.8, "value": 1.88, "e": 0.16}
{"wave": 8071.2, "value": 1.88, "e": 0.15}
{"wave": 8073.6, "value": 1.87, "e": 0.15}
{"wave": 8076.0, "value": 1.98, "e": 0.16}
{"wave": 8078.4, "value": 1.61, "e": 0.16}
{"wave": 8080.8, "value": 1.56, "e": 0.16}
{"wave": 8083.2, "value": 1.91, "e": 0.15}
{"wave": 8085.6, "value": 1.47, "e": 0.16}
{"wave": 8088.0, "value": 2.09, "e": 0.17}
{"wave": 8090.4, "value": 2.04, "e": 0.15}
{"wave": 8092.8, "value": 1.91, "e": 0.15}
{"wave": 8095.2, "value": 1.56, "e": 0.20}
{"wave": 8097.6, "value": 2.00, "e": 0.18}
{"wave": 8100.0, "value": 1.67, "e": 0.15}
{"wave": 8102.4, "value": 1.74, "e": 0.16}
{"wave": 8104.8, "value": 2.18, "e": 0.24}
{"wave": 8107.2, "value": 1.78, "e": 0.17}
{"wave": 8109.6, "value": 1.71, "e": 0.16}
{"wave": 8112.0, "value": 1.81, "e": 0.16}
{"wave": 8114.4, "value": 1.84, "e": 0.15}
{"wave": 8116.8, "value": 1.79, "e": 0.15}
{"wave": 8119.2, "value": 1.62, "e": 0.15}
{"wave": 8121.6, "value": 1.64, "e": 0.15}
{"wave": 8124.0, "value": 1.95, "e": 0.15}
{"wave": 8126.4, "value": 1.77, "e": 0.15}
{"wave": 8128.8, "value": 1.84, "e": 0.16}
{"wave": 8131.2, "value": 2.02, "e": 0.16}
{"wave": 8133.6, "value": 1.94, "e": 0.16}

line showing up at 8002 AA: [N II] 6583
